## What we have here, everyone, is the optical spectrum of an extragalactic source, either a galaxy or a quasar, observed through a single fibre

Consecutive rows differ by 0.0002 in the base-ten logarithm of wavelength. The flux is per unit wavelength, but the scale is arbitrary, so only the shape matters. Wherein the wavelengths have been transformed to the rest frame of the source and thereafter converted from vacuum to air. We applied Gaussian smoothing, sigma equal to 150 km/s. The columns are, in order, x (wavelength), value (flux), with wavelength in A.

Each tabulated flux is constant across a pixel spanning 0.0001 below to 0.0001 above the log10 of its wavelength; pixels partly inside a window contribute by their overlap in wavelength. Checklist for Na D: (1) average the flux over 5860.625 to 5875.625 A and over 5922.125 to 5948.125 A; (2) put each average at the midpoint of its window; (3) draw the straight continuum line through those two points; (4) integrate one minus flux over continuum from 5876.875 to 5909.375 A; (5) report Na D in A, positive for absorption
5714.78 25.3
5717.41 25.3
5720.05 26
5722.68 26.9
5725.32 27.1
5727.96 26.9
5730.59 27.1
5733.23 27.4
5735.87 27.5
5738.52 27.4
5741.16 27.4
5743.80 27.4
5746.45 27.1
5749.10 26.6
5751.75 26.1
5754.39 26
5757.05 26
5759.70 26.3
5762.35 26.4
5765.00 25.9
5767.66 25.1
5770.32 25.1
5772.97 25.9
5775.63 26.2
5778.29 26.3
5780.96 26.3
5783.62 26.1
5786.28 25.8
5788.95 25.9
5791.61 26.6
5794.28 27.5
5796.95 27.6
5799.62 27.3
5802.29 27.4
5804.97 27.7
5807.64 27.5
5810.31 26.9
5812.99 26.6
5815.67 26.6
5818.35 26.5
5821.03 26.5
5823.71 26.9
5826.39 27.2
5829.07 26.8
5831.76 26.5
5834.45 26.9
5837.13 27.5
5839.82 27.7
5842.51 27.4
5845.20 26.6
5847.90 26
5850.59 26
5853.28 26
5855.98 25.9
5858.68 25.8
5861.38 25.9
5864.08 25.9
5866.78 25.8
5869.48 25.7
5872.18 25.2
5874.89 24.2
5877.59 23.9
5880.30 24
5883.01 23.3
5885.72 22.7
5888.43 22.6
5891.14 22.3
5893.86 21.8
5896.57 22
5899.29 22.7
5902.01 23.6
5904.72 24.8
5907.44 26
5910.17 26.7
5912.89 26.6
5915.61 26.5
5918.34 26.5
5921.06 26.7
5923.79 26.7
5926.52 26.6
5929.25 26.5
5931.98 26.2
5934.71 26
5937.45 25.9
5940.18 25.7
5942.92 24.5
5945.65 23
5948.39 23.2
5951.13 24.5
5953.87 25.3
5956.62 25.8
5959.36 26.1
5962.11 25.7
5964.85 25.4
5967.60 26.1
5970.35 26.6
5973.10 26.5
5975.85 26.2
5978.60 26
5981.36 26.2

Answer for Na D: 2.8 A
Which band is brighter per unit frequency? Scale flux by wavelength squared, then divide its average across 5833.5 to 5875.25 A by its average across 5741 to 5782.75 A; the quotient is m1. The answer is 1.03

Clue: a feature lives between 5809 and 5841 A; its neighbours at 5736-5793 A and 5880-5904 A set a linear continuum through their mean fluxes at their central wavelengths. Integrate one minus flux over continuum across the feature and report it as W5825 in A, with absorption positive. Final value -2.9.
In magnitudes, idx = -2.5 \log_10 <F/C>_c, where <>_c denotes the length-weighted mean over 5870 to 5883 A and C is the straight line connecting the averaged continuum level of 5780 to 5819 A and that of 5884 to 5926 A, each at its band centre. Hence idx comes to 0.04 mag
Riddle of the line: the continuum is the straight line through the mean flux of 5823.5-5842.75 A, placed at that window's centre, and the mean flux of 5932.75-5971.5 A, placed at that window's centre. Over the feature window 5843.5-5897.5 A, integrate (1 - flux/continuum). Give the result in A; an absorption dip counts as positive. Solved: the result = 3.9 A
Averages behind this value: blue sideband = 27.1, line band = 24.6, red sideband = 25.3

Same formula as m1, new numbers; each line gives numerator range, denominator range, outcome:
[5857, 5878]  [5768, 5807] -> 0.98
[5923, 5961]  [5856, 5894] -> 1.07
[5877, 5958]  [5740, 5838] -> 0.97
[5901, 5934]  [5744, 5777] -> 1.06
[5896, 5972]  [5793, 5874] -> 0.99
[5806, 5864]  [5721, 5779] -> 1.03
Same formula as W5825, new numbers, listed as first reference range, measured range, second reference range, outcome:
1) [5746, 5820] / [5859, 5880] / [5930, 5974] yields 0.6 A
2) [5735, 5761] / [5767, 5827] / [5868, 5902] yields -2.5 A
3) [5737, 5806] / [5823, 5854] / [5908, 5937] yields -0.4 A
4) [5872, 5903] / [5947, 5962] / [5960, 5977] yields 0.3 A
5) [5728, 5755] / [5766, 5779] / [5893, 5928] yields 0.5 A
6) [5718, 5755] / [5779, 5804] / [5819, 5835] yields 0.1 A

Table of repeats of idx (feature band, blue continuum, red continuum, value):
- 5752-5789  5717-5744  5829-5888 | 0.025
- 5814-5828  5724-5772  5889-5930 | -0.036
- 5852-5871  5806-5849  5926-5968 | 0.025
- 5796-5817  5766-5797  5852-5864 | -0.046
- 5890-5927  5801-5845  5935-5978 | 0.044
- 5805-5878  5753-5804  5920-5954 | -0.017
